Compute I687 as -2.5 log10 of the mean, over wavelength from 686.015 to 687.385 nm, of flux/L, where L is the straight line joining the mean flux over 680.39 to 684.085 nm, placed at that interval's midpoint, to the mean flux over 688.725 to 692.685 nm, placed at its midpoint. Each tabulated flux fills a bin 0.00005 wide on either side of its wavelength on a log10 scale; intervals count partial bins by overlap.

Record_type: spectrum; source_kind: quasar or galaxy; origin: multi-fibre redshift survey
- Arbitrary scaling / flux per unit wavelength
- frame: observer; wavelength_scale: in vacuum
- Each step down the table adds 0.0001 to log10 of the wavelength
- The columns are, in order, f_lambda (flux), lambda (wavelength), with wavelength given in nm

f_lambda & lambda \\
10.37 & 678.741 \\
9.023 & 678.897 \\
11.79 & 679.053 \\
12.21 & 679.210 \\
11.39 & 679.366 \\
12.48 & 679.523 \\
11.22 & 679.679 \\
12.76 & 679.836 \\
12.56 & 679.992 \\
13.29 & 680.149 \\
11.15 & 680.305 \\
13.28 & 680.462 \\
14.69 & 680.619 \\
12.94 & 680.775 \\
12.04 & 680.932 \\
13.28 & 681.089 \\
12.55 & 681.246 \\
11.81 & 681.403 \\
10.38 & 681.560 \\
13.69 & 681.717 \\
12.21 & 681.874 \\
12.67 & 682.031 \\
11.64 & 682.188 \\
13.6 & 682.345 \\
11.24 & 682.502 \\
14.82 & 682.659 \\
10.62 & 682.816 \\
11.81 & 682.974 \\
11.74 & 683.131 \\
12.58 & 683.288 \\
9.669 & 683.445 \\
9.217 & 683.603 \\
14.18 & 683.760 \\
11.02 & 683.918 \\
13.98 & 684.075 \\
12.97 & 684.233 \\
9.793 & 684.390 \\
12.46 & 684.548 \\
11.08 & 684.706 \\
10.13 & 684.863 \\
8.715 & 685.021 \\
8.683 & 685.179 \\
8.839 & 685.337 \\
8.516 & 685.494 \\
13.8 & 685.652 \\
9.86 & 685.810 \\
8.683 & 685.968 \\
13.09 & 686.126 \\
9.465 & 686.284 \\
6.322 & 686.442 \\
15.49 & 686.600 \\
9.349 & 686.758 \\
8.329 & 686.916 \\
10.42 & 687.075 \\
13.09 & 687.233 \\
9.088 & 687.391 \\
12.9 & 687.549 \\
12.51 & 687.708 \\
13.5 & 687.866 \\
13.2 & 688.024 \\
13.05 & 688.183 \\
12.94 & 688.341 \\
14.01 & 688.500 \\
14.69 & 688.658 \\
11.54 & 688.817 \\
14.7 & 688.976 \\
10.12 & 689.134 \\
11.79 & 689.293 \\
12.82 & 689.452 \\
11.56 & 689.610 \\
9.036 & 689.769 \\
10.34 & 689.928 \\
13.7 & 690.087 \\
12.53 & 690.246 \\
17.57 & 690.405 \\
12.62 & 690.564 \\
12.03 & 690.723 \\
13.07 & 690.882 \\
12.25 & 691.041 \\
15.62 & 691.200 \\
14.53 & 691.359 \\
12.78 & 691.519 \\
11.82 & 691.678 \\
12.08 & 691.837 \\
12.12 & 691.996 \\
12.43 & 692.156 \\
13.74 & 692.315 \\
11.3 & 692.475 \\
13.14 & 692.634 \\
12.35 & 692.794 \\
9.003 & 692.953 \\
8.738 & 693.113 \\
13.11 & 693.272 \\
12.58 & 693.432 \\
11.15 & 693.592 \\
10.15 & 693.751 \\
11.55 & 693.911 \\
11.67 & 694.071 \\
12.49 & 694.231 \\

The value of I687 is 0.179 mag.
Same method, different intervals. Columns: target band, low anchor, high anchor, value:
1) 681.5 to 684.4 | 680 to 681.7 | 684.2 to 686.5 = -0.058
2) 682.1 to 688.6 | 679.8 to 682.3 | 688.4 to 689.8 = 0.098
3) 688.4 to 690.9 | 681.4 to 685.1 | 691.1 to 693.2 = -0.043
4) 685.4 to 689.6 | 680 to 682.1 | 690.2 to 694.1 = 0.075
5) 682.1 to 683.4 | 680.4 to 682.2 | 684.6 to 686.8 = -0.034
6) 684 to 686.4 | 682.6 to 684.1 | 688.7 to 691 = 0.136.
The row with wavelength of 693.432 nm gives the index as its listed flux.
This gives 12.58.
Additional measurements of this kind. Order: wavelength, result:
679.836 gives 12.76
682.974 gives 11.81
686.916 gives 8.329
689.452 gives 12.82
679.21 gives 12.21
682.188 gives 11.64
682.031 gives 12.67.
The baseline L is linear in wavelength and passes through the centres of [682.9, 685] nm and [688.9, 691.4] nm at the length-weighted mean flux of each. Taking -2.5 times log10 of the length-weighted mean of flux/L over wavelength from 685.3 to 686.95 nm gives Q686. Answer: 0.17 mag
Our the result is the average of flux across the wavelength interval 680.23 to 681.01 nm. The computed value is 12.8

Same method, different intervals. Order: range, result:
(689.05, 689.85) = 11.1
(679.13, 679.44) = 11.8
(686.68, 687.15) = 9.34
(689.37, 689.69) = 12.2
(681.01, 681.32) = 12.9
